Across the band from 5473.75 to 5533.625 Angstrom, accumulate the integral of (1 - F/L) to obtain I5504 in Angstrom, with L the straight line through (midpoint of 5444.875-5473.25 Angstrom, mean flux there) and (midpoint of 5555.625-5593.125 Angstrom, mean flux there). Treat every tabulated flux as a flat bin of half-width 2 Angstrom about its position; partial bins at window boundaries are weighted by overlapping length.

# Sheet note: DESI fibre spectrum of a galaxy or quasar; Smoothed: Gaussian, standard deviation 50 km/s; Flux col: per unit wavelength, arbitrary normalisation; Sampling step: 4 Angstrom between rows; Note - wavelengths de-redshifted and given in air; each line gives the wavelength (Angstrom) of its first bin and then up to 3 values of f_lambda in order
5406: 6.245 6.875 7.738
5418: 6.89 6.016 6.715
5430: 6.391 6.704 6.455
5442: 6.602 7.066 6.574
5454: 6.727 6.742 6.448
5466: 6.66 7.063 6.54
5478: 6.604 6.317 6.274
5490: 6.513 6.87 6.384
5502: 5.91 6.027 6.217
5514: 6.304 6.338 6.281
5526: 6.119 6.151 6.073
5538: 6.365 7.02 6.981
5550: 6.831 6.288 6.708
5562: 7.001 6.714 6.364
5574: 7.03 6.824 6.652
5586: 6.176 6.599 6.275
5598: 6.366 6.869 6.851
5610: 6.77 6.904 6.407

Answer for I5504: 3.5 Angstrom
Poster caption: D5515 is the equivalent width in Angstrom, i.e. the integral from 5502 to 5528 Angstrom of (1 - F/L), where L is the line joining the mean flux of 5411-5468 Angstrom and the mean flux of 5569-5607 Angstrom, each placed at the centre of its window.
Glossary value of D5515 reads 1.8 Angstrom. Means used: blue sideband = 6.7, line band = 6.19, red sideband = 6.6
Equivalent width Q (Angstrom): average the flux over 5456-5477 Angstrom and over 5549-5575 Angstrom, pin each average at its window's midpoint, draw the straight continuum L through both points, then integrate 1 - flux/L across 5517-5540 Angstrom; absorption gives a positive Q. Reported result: 1.6 Angstrom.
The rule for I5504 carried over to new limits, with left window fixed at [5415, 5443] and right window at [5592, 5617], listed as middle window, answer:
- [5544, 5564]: -0.4 Angstrom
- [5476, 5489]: 0.4 Angstrom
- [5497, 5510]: 1.0 Angstrom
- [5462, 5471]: -0.2 Angstrom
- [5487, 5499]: 0.1 Angstrom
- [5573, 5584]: -0.3 Angstrom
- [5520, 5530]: 0.7 Angstrom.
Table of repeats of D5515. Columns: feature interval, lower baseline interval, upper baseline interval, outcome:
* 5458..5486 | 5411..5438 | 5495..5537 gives -0.6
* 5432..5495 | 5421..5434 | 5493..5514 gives -2.7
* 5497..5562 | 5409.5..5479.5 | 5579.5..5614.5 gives 2.5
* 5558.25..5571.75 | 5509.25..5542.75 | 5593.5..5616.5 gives -0.4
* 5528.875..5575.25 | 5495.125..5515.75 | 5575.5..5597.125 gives -1.8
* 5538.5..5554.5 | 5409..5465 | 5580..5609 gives -0.5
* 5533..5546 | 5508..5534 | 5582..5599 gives -0.7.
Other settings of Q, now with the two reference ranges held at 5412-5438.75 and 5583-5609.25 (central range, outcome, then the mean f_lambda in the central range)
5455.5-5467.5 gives 0.10 Angstrom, 6.62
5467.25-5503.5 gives 0.78 Angstrom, 6.51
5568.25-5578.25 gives -0.26 Angstrom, 6.73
